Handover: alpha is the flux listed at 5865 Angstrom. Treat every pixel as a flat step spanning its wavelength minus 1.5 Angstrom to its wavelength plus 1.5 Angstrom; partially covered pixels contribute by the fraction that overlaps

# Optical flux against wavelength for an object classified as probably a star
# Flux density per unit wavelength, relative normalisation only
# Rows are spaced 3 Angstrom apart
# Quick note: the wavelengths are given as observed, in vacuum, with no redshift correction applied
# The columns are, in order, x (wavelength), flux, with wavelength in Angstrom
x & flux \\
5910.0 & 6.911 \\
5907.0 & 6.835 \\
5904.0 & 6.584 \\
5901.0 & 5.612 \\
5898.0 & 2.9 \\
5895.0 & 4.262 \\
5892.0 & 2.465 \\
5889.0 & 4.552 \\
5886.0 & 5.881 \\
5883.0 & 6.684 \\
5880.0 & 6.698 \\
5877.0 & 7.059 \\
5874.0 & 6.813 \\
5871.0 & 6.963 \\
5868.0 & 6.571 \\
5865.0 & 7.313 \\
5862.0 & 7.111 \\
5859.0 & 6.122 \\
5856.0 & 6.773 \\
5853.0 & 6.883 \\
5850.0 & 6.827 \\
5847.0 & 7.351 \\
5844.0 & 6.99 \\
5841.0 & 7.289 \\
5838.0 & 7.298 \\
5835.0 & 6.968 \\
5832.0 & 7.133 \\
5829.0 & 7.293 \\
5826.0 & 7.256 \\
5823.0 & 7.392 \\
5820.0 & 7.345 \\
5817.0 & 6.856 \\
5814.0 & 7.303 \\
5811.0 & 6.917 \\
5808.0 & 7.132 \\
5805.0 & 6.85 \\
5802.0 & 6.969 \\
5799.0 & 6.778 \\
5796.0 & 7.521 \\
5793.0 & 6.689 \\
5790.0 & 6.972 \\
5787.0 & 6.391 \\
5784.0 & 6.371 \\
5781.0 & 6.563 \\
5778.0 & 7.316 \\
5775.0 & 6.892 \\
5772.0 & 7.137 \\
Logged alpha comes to 7.313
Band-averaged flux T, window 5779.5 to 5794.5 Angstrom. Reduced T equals 6.6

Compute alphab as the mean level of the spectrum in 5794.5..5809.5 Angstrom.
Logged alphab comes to 7.05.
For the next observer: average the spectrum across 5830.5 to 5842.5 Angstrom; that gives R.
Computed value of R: 7.17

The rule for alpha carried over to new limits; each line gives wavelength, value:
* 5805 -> 6.85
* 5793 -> 6.689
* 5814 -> 7.303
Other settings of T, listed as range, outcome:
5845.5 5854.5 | 7.02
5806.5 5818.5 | 7.05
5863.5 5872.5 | 6.95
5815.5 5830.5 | 7.23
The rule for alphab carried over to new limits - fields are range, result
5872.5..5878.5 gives 6.94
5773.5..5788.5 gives 6.71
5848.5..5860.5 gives 6.65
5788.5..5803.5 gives 6.99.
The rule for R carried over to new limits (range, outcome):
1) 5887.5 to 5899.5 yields 3.54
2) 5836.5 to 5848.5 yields 7.23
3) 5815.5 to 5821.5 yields 7.1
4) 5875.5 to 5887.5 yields 6.58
